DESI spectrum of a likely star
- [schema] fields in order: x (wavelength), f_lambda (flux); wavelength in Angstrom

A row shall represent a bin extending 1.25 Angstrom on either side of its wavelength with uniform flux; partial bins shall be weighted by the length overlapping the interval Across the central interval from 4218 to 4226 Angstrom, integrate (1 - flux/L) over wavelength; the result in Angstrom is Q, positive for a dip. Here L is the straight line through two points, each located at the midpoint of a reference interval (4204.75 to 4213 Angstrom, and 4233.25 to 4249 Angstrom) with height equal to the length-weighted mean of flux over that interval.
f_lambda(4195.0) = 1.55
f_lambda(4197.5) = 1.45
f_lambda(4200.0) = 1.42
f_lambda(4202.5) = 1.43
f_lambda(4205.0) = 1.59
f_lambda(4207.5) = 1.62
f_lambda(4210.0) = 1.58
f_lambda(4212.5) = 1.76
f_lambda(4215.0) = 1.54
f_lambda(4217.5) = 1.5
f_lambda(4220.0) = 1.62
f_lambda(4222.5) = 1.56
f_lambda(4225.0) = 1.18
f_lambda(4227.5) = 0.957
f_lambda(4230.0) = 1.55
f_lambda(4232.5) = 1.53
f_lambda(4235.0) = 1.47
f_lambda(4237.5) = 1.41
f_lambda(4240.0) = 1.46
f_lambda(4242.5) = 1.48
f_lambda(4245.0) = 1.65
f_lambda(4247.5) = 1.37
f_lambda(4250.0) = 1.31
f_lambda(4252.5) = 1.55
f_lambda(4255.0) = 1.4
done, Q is 0.5 Angstrom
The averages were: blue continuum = 1.63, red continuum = 1.47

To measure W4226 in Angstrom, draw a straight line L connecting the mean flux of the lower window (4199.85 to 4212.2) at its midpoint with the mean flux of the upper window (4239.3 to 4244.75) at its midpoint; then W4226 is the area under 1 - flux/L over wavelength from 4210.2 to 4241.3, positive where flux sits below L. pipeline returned 1.3 Angstrom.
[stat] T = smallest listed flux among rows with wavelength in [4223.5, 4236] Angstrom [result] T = 0.957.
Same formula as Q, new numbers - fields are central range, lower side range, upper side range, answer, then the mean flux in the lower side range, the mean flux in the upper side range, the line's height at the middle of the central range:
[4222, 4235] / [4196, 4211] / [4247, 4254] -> 0.9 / 1.51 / 1.41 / 1.46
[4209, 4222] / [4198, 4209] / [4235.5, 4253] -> -0.9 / 1.51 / 1.46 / 1.5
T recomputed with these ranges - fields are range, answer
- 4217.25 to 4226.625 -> 1.18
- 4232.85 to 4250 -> 1.31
